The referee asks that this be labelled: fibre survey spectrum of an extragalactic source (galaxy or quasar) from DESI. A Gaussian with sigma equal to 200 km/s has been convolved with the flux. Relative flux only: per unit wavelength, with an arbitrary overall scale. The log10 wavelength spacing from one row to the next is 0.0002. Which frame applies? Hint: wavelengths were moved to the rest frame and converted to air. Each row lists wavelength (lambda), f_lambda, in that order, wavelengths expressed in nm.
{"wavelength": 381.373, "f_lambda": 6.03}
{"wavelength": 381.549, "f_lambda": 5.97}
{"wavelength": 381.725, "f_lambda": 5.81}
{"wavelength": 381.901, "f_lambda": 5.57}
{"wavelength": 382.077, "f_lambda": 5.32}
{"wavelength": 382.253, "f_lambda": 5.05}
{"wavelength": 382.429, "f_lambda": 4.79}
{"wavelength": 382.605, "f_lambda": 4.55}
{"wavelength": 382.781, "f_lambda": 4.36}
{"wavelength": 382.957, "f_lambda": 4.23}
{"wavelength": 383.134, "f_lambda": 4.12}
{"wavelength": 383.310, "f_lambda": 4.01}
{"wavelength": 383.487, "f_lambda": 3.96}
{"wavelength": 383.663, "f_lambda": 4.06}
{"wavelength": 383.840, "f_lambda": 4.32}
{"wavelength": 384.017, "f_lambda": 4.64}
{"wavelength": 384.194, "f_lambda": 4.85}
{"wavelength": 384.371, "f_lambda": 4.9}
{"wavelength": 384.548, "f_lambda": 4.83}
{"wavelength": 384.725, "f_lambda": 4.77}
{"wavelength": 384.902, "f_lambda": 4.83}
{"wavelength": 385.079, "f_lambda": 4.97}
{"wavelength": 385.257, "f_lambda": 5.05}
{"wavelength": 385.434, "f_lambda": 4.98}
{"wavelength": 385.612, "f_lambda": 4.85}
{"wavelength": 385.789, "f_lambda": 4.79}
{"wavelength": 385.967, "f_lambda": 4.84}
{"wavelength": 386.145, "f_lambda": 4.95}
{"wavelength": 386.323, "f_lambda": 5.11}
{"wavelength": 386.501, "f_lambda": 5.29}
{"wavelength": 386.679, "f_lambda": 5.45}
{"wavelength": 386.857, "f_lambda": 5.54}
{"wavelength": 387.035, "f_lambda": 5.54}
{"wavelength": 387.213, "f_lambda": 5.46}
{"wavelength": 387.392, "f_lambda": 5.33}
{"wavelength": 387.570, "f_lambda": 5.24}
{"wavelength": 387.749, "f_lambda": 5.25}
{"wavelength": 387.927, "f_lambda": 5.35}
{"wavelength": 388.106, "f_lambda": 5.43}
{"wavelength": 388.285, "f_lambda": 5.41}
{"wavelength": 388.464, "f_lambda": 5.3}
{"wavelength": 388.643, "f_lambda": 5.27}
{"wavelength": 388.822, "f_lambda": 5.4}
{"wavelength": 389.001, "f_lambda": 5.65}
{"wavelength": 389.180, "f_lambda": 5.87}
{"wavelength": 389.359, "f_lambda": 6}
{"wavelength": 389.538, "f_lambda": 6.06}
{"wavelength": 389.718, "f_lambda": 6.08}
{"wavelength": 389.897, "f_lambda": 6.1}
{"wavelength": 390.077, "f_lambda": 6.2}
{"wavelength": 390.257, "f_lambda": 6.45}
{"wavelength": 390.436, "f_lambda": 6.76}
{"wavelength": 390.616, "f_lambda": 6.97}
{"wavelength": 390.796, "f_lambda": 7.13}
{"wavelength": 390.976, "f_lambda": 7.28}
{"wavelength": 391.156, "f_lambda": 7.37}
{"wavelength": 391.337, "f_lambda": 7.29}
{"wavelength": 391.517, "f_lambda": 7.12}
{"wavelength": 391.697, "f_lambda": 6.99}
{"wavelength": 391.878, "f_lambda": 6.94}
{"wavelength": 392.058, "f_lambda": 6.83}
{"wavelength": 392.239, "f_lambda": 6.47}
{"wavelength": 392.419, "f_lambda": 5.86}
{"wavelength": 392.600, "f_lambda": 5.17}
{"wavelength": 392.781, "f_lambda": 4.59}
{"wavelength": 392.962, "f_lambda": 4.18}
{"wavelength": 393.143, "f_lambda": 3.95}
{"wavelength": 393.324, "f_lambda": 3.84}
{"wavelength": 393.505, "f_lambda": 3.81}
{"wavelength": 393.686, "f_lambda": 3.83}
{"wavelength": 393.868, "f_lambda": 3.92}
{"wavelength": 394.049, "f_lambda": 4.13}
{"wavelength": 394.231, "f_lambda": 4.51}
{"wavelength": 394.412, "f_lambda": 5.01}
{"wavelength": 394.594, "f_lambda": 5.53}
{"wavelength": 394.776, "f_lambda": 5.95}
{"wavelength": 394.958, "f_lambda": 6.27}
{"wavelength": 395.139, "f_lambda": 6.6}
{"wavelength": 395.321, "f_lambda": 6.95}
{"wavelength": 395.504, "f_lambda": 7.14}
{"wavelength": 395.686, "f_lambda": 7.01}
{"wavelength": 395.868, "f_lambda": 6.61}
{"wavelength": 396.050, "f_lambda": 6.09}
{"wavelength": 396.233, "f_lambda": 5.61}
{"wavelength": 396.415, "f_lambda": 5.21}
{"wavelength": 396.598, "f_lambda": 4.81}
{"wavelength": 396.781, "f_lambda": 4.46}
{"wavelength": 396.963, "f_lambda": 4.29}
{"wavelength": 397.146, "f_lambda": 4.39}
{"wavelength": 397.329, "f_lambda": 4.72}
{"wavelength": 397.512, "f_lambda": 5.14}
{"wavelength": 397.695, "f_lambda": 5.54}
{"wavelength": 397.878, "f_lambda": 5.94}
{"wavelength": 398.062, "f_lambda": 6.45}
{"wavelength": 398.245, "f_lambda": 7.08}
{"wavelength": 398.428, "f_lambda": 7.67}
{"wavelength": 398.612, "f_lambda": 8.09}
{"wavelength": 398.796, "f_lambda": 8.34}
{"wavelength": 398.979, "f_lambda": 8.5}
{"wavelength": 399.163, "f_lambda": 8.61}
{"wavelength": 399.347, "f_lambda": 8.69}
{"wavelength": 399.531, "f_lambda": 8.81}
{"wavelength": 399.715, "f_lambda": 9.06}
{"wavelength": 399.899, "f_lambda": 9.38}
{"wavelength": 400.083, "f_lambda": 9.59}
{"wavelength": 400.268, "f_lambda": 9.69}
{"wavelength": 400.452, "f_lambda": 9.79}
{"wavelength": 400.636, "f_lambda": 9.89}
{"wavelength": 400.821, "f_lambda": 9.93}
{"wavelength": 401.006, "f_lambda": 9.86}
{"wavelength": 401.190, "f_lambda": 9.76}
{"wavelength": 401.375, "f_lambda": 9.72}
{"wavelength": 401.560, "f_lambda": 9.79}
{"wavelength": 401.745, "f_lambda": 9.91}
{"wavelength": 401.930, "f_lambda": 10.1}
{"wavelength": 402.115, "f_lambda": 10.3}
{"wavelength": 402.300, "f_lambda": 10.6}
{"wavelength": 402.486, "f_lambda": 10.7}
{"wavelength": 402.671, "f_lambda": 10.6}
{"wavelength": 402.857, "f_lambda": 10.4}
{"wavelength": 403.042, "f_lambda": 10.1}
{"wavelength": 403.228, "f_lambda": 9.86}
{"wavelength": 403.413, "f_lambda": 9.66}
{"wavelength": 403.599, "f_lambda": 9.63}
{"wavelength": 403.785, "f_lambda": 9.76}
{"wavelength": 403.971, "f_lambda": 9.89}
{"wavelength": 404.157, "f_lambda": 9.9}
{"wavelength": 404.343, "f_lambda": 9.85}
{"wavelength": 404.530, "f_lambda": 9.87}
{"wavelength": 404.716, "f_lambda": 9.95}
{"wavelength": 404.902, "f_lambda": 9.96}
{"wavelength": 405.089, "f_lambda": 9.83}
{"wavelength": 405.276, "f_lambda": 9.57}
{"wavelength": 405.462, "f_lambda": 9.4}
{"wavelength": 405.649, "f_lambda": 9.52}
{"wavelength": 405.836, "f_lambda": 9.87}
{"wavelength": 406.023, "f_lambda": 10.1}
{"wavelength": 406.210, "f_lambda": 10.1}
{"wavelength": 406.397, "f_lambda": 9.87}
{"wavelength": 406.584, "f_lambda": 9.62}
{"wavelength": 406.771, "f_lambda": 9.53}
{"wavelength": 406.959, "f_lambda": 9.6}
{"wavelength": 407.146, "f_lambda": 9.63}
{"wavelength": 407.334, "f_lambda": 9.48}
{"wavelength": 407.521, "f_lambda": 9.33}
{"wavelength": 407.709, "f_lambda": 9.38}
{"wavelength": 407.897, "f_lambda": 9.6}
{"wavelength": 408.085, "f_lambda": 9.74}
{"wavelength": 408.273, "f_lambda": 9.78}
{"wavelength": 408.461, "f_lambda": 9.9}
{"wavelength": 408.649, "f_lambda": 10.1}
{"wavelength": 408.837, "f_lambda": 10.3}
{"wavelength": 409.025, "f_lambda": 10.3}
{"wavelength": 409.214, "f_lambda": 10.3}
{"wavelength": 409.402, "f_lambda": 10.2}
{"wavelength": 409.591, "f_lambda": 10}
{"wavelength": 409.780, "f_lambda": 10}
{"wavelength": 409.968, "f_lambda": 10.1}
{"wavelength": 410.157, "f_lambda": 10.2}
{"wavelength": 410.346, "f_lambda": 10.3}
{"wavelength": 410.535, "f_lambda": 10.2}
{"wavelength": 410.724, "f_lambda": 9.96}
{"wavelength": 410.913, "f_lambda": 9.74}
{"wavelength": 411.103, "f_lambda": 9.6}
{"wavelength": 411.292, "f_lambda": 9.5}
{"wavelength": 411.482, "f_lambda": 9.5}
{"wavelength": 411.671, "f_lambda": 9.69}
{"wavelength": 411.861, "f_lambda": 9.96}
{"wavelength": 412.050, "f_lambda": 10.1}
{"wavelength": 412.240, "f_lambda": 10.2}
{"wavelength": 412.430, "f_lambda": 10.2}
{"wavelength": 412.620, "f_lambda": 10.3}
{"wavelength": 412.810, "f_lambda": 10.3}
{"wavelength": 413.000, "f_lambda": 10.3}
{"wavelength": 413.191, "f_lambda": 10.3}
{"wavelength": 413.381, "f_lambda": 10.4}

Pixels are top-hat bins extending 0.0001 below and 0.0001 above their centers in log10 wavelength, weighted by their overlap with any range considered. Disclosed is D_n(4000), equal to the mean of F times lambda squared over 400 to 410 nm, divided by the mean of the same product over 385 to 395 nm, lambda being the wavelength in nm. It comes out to 1.92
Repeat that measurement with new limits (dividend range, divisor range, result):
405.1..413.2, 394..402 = 1.43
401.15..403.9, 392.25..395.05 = 2.21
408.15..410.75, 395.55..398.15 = 1.97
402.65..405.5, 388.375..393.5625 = 1.77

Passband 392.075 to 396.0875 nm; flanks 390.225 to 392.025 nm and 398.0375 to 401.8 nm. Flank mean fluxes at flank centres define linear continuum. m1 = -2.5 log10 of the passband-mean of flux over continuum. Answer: 0.398 mag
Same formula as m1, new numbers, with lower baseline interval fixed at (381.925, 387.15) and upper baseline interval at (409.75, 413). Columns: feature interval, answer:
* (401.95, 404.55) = -0.20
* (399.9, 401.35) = -0.23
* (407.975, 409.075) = -0.06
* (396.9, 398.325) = 0.32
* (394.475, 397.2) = 0.20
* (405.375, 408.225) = -0.06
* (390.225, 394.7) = 0.11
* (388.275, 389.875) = 0.00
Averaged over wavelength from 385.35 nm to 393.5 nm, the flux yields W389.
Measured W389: 5.71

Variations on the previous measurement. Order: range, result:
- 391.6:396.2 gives 5.53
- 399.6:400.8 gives 9.57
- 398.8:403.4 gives 9.71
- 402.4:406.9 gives 9.89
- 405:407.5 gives 9.69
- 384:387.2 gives 5.03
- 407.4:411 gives 9.97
